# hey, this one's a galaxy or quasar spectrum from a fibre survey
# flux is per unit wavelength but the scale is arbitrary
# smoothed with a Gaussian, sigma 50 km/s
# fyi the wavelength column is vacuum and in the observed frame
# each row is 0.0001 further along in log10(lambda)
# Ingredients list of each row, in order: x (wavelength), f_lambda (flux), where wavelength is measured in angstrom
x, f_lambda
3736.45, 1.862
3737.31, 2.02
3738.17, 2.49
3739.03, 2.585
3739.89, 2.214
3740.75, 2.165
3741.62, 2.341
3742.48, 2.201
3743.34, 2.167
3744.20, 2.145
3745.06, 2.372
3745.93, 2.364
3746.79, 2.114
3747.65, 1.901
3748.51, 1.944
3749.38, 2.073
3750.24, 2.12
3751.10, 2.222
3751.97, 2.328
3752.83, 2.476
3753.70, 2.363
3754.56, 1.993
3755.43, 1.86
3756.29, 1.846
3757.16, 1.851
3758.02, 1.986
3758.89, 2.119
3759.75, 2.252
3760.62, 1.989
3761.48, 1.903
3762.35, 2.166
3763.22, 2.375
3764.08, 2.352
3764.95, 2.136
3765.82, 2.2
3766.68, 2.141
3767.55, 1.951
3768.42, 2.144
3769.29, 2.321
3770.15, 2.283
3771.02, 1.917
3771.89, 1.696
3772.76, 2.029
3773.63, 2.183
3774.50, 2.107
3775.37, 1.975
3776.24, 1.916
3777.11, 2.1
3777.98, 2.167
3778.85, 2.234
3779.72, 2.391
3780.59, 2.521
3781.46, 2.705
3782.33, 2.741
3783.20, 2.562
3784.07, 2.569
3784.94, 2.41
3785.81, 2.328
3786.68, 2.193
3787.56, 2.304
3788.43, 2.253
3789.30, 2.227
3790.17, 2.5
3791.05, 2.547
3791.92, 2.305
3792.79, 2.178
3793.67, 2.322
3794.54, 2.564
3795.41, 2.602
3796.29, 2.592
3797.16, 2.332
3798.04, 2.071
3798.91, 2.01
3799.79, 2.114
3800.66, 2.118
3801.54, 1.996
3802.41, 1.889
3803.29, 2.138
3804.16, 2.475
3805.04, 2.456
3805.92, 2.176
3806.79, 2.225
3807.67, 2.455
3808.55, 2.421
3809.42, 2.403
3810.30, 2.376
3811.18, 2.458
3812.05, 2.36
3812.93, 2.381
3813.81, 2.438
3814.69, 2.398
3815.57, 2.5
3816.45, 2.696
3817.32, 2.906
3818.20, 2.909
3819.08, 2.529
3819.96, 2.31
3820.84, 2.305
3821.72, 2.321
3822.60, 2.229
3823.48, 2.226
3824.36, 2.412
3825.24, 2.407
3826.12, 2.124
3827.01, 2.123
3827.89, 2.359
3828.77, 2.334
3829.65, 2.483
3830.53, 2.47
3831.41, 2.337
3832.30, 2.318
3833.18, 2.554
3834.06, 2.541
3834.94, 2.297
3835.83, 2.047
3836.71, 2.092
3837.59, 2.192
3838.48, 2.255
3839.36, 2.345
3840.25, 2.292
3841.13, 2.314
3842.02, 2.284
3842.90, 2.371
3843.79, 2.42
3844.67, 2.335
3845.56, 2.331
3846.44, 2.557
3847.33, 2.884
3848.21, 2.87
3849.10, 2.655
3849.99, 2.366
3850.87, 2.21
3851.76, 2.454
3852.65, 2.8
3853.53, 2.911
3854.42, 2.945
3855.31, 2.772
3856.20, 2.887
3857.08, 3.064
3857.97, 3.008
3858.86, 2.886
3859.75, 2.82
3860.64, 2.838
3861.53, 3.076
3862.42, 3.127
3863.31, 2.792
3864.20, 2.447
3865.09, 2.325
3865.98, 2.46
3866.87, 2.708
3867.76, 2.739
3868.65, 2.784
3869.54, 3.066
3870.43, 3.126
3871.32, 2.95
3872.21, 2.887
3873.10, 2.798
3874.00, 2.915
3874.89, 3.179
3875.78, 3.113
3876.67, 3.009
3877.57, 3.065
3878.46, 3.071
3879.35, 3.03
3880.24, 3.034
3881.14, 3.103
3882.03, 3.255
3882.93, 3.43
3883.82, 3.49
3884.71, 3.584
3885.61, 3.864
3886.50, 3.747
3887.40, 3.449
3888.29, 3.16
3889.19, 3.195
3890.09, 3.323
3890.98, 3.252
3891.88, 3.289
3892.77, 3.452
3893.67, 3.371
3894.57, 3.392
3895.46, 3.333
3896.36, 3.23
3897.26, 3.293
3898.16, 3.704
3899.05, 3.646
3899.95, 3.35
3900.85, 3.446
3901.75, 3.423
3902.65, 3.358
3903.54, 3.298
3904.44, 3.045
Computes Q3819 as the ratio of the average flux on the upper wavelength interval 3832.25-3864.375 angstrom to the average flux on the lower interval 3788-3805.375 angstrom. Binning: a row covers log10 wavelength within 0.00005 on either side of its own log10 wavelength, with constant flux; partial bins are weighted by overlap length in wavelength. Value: 1.13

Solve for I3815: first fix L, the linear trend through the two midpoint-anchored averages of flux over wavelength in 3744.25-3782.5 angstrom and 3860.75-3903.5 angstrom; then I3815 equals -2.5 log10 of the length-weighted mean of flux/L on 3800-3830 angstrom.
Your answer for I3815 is 0.10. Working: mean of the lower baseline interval 2.15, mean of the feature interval 2.36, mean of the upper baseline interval 3.17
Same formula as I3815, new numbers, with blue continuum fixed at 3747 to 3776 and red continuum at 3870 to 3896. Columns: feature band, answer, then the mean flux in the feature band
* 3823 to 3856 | 0.17 mag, 2.43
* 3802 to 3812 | 0.09 mag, 2.32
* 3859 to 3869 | 0.12 mag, 2.74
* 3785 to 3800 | 0.03 mag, 2.32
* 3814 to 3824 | 0.06 mag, 2.48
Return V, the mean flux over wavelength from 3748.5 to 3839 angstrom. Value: 2.28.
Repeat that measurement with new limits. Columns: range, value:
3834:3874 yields 2.63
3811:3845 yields 2.38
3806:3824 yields 2.44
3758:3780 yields 2.12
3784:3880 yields 2.52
